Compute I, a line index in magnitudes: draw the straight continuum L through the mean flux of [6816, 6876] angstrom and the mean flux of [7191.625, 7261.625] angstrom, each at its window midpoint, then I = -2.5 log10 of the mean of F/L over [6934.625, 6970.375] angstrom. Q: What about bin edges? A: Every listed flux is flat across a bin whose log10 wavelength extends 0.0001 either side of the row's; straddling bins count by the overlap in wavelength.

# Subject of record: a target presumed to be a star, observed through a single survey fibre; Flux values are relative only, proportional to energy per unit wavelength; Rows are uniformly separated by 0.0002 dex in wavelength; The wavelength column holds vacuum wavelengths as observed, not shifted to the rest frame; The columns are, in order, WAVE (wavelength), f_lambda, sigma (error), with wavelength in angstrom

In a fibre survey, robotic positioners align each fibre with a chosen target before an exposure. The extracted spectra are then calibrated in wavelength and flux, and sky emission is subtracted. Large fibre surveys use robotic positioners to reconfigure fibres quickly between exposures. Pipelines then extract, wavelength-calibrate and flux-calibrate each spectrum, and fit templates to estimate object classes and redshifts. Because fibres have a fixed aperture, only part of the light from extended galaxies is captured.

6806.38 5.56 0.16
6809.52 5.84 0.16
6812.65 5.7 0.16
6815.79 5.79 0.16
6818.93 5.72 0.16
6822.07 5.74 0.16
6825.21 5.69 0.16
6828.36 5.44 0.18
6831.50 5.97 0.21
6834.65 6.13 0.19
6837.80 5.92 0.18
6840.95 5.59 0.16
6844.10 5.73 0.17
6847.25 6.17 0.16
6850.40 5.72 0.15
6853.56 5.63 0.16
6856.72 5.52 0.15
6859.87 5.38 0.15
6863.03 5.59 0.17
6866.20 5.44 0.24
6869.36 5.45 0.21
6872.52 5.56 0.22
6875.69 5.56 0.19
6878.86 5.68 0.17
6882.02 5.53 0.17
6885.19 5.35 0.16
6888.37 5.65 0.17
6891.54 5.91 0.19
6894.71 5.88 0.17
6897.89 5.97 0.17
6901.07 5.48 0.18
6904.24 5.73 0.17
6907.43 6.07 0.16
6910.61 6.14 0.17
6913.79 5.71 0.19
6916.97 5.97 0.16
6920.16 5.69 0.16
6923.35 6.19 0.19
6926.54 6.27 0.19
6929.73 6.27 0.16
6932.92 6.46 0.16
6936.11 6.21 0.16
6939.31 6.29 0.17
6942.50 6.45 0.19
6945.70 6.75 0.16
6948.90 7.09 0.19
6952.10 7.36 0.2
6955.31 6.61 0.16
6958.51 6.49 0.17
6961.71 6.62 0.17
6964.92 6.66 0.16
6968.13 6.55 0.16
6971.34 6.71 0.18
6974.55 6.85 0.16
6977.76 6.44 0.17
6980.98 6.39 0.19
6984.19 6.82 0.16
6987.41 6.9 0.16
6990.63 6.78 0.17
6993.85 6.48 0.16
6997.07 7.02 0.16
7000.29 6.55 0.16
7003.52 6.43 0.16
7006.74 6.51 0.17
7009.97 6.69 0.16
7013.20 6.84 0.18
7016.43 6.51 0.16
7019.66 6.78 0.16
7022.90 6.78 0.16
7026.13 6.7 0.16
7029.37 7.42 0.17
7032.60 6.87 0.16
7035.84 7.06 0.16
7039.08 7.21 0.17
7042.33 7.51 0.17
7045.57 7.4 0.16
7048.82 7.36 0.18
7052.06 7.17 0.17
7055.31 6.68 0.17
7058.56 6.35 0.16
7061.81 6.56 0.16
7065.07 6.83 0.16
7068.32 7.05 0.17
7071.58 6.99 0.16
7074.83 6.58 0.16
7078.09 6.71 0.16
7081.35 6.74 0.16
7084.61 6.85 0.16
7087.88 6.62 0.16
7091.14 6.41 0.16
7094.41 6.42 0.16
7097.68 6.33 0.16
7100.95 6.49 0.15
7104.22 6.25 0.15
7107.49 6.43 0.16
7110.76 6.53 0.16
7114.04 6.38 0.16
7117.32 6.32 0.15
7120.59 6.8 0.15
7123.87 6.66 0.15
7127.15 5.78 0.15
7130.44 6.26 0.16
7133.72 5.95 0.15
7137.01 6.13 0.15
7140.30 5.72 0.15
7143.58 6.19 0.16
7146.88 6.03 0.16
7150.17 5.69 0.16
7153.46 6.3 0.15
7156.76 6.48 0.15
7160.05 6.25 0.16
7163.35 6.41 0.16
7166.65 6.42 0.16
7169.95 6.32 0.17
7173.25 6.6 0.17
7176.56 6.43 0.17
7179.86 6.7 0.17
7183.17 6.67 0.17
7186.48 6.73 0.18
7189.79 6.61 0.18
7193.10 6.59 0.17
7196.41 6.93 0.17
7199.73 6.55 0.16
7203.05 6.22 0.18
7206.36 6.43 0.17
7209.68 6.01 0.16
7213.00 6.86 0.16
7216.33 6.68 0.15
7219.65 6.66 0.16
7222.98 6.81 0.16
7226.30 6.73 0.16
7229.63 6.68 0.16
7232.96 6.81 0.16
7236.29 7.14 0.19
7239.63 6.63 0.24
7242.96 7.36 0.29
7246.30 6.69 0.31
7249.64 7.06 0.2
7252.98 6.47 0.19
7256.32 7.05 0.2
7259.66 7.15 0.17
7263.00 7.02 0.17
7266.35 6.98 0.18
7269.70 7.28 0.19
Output -0.11 mag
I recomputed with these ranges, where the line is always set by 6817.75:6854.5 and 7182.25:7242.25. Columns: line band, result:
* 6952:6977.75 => -0.10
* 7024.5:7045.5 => -0.15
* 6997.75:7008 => -0.06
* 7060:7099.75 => -0.05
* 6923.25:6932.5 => -0.05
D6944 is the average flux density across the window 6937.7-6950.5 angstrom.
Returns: 6.64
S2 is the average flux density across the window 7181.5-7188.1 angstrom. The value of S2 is 6.7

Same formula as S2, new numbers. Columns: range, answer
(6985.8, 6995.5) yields 6.72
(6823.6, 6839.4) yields 5.83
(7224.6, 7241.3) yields 6.8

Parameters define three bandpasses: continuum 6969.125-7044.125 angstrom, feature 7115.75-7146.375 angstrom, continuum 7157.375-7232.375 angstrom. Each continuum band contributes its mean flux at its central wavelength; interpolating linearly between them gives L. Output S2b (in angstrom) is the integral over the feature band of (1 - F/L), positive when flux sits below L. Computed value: 2.1 angstrom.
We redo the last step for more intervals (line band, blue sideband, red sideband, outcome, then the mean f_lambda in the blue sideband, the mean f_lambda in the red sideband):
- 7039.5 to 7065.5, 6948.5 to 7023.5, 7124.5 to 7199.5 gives -1.7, 6.69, 6.34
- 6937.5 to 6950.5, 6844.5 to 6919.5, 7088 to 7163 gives -1.8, 5.7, 6.27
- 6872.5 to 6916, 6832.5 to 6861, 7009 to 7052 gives 2.5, 5.77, 7.02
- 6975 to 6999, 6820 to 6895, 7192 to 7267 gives -2.6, 5.67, 6.76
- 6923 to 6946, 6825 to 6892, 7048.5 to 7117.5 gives -1.4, 5.66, 6.63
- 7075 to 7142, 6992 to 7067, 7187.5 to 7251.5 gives 4.0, 6.86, 6.71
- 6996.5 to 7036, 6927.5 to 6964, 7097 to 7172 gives -1.8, 6.6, 6.27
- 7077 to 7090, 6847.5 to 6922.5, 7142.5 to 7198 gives -1.1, 5.69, 6.43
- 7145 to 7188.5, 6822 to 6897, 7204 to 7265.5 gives 1.3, 5.68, 6.79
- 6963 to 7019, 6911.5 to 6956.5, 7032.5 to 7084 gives -0.2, 6.37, 6.94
